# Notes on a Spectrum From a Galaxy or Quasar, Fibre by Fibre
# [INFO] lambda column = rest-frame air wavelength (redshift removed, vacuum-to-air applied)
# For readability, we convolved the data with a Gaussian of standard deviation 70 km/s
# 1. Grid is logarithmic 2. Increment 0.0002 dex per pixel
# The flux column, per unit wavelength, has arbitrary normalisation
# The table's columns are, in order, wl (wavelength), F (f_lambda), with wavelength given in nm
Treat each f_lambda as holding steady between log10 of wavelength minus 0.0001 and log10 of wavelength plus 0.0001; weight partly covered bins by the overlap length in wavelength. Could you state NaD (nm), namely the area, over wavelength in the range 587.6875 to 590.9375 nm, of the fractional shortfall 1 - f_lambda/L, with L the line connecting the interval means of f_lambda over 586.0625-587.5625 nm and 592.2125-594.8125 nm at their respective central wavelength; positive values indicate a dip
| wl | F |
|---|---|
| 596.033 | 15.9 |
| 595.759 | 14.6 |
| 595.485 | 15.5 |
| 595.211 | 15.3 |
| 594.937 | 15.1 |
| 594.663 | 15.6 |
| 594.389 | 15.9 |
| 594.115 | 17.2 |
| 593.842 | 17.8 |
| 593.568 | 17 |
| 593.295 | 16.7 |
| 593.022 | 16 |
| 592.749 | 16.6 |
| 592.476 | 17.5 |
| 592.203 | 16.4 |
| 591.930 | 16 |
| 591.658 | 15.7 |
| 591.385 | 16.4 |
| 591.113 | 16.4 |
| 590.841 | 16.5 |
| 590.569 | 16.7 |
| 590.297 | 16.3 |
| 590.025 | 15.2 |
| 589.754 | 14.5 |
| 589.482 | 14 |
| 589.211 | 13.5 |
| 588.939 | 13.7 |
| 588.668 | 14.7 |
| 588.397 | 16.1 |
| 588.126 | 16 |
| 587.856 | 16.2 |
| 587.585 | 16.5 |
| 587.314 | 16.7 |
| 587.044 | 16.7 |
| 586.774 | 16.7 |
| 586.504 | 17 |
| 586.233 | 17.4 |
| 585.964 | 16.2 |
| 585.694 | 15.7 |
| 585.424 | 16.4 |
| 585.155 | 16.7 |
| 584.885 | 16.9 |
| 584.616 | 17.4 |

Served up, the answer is 0.29 nm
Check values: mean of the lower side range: 16.9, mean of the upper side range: 16.7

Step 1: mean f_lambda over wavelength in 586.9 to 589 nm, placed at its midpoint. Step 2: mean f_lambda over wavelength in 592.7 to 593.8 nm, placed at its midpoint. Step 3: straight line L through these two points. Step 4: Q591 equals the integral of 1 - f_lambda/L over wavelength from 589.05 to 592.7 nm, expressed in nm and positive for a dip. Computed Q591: 0.12 nm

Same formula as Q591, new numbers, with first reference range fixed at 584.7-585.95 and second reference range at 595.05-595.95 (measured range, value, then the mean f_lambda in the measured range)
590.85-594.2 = -0.23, 16.6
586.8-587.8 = -0.03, 16.6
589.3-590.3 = 0.07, 14.8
